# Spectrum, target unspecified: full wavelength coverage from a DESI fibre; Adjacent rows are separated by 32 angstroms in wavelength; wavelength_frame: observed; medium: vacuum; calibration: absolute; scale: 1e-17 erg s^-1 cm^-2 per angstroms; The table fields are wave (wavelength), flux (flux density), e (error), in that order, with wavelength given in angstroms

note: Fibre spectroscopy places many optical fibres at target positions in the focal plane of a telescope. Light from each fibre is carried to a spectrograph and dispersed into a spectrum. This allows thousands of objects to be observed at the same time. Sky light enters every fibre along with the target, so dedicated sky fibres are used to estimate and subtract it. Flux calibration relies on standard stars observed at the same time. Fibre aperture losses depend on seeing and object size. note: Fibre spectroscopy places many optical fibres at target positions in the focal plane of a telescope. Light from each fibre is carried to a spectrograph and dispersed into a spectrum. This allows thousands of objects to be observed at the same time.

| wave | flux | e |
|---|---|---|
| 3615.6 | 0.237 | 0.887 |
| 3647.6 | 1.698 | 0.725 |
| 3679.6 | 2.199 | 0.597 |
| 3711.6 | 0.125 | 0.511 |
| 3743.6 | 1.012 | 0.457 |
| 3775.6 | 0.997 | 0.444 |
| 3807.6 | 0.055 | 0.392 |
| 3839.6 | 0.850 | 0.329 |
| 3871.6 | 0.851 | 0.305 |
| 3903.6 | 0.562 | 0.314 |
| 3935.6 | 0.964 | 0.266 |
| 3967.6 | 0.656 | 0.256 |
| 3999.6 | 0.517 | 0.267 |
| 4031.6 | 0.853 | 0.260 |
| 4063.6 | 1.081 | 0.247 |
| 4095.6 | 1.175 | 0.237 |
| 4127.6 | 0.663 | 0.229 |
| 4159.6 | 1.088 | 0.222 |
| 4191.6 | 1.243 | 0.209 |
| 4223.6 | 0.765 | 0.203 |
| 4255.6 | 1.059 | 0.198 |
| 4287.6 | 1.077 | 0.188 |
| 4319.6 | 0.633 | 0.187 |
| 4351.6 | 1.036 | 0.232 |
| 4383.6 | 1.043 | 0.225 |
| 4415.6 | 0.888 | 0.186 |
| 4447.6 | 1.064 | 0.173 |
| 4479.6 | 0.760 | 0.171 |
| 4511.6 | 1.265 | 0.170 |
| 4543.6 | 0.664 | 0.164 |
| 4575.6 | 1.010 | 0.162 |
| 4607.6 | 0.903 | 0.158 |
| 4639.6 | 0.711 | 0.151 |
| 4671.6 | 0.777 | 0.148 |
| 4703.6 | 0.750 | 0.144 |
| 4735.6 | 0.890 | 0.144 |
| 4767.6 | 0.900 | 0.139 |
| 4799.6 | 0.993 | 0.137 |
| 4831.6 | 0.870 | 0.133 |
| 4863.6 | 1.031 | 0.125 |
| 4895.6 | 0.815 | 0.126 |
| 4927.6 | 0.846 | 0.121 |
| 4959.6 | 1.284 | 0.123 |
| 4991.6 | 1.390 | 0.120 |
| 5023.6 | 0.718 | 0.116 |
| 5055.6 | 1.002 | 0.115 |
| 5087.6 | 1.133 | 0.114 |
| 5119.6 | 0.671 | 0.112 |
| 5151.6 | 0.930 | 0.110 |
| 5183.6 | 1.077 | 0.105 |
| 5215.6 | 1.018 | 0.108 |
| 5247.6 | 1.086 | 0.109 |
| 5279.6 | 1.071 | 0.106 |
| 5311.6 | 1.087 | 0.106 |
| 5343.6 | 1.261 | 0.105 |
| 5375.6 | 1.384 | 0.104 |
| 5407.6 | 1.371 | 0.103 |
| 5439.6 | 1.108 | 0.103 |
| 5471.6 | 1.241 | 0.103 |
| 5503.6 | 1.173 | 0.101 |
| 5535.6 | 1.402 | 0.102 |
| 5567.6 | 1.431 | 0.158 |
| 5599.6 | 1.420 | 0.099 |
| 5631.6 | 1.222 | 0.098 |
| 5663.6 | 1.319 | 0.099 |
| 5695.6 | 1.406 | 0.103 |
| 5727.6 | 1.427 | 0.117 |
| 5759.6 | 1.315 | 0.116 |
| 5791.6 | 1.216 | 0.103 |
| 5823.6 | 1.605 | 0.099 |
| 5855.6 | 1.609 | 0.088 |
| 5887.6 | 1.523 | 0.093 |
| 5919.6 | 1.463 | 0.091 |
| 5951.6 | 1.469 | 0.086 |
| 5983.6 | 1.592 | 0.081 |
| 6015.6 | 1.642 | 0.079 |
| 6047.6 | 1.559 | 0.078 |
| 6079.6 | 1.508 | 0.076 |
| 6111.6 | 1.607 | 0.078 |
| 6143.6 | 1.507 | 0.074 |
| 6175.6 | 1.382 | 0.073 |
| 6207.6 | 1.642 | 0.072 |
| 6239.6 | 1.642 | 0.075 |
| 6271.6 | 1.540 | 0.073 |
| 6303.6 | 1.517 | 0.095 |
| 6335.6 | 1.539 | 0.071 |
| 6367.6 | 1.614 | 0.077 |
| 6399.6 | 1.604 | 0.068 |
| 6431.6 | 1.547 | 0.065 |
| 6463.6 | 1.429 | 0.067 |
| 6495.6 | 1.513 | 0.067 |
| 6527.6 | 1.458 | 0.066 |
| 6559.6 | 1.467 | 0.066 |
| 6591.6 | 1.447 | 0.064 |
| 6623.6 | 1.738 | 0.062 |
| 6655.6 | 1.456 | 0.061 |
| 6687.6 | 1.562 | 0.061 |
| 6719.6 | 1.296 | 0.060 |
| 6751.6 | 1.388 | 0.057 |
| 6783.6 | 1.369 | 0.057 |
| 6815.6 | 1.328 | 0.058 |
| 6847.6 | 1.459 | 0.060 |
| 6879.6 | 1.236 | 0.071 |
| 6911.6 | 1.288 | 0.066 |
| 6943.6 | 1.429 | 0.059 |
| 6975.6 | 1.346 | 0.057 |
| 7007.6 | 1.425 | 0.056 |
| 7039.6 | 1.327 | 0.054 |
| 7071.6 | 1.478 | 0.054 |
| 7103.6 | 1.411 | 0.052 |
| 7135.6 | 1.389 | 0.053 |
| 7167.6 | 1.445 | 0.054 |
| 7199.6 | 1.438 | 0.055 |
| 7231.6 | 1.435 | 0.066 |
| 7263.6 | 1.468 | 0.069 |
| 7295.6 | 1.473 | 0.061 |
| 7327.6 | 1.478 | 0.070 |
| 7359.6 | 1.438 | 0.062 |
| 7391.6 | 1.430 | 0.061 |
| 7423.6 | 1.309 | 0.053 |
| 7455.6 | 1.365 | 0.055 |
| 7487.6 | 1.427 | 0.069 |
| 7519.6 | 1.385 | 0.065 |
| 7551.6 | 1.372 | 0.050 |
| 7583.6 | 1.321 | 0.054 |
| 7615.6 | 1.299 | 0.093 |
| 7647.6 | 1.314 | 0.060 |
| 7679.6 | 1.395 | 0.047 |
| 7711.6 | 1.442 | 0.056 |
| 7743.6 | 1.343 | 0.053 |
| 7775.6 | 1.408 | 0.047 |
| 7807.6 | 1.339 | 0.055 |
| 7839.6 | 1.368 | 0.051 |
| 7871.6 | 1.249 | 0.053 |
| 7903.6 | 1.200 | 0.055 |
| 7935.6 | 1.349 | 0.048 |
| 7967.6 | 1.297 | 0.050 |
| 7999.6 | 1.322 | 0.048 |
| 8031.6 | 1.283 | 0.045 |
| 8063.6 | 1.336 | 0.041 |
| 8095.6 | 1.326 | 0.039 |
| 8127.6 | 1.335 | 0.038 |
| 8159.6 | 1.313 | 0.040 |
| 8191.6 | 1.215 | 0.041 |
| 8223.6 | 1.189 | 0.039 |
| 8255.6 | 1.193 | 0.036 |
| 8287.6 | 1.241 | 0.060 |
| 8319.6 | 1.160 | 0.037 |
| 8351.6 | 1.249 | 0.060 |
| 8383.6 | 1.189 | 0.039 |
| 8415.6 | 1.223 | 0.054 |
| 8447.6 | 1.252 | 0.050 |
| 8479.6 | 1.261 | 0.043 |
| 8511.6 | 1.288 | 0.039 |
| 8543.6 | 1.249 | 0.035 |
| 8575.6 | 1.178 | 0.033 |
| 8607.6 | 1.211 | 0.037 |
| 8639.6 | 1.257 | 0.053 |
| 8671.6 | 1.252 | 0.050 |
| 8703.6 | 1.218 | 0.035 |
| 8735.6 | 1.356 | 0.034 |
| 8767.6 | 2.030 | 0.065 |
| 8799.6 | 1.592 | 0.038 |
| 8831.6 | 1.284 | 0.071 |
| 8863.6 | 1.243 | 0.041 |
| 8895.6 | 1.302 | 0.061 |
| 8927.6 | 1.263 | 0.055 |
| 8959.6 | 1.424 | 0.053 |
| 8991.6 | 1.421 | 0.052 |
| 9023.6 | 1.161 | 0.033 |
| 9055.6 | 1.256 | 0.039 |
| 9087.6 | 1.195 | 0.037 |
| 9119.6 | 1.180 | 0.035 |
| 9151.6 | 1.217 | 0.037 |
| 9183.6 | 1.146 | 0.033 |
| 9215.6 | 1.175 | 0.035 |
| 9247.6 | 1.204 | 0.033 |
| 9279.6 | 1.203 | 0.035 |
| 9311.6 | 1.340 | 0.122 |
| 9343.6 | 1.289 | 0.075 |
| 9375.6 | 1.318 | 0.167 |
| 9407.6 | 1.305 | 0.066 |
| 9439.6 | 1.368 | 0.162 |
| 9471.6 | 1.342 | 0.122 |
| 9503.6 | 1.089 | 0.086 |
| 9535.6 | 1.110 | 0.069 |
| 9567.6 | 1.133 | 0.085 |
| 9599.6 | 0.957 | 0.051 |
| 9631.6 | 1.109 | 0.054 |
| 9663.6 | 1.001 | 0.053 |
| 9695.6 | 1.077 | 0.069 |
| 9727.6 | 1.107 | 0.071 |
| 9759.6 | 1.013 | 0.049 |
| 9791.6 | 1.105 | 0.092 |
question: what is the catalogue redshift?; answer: 0.33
